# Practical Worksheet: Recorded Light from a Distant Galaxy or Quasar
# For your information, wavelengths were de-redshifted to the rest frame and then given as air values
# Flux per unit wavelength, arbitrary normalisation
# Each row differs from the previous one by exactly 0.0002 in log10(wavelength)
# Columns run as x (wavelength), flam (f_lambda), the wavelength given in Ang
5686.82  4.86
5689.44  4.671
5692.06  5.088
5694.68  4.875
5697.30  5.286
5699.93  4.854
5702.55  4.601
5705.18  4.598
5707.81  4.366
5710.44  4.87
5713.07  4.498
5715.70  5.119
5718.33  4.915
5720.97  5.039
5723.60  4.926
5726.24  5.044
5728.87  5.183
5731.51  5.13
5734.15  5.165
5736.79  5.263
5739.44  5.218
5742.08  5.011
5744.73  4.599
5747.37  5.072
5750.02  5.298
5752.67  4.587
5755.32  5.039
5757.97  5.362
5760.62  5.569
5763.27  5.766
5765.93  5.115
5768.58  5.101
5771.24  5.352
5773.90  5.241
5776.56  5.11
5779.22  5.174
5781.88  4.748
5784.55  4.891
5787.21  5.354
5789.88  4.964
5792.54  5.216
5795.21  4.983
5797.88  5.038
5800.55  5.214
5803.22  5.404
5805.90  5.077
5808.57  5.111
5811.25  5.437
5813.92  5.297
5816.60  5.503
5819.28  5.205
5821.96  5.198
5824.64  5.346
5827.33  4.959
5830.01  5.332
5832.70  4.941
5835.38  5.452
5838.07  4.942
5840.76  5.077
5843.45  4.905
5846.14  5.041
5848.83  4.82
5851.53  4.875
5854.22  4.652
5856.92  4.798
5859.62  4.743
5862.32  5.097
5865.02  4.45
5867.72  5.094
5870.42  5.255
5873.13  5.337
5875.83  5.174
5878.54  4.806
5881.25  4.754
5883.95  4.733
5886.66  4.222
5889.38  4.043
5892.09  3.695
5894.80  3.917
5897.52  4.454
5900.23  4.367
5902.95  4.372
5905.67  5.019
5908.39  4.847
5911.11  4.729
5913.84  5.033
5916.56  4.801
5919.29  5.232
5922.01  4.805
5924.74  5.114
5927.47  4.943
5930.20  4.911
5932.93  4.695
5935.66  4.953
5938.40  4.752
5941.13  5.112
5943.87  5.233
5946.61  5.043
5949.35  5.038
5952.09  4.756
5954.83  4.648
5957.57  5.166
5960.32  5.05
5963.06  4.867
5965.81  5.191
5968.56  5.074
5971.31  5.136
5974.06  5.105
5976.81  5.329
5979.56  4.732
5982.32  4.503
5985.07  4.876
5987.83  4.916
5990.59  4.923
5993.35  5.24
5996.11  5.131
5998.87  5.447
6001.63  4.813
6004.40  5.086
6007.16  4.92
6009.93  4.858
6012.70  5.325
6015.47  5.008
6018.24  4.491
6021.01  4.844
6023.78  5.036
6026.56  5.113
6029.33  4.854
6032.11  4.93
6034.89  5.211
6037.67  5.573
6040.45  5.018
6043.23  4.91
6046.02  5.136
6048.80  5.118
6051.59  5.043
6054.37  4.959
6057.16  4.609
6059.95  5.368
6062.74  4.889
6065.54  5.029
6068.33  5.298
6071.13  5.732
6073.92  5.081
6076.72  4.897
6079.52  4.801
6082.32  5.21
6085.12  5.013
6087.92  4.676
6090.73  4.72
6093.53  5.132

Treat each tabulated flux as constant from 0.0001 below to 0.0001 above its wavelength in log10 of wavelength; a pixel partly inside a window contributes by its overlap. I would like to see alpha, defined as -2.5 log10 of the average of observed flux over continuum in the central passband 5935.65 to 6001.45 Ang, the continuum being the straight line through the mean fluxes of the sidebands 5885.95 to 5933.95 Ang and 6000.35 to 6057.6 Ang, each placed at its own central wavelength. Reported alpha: -0.04 mag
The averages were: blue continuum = 4.63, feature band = 5.01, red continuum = 5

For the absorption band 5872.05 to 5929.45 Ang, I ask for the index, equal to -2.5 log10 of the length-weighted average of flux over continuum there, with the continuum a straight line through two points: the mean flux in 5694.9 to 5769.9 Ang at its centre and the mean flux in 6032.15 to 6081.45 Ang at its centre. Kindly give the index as 0.083 mag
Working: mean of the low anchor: 5.02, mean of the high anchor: 5.09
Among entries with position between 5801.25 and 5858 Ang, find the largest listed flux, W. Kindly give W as 5.503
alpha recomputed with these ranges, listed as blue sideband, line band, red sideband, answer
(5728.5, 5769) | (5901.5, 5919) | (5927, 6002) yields 0.05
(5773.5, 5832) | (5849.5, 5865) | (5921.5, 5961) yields 0.06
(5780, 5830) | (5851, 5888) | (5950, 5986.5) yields 0.05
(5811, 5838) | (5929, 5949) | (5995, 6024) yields 0.03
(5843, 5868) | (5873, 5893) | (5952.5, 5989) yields 0.07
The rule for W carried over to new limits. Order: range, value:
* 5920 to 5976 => 5.233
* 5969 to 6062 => 5.573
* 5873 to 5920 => 5.337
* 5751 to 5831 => 5.766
